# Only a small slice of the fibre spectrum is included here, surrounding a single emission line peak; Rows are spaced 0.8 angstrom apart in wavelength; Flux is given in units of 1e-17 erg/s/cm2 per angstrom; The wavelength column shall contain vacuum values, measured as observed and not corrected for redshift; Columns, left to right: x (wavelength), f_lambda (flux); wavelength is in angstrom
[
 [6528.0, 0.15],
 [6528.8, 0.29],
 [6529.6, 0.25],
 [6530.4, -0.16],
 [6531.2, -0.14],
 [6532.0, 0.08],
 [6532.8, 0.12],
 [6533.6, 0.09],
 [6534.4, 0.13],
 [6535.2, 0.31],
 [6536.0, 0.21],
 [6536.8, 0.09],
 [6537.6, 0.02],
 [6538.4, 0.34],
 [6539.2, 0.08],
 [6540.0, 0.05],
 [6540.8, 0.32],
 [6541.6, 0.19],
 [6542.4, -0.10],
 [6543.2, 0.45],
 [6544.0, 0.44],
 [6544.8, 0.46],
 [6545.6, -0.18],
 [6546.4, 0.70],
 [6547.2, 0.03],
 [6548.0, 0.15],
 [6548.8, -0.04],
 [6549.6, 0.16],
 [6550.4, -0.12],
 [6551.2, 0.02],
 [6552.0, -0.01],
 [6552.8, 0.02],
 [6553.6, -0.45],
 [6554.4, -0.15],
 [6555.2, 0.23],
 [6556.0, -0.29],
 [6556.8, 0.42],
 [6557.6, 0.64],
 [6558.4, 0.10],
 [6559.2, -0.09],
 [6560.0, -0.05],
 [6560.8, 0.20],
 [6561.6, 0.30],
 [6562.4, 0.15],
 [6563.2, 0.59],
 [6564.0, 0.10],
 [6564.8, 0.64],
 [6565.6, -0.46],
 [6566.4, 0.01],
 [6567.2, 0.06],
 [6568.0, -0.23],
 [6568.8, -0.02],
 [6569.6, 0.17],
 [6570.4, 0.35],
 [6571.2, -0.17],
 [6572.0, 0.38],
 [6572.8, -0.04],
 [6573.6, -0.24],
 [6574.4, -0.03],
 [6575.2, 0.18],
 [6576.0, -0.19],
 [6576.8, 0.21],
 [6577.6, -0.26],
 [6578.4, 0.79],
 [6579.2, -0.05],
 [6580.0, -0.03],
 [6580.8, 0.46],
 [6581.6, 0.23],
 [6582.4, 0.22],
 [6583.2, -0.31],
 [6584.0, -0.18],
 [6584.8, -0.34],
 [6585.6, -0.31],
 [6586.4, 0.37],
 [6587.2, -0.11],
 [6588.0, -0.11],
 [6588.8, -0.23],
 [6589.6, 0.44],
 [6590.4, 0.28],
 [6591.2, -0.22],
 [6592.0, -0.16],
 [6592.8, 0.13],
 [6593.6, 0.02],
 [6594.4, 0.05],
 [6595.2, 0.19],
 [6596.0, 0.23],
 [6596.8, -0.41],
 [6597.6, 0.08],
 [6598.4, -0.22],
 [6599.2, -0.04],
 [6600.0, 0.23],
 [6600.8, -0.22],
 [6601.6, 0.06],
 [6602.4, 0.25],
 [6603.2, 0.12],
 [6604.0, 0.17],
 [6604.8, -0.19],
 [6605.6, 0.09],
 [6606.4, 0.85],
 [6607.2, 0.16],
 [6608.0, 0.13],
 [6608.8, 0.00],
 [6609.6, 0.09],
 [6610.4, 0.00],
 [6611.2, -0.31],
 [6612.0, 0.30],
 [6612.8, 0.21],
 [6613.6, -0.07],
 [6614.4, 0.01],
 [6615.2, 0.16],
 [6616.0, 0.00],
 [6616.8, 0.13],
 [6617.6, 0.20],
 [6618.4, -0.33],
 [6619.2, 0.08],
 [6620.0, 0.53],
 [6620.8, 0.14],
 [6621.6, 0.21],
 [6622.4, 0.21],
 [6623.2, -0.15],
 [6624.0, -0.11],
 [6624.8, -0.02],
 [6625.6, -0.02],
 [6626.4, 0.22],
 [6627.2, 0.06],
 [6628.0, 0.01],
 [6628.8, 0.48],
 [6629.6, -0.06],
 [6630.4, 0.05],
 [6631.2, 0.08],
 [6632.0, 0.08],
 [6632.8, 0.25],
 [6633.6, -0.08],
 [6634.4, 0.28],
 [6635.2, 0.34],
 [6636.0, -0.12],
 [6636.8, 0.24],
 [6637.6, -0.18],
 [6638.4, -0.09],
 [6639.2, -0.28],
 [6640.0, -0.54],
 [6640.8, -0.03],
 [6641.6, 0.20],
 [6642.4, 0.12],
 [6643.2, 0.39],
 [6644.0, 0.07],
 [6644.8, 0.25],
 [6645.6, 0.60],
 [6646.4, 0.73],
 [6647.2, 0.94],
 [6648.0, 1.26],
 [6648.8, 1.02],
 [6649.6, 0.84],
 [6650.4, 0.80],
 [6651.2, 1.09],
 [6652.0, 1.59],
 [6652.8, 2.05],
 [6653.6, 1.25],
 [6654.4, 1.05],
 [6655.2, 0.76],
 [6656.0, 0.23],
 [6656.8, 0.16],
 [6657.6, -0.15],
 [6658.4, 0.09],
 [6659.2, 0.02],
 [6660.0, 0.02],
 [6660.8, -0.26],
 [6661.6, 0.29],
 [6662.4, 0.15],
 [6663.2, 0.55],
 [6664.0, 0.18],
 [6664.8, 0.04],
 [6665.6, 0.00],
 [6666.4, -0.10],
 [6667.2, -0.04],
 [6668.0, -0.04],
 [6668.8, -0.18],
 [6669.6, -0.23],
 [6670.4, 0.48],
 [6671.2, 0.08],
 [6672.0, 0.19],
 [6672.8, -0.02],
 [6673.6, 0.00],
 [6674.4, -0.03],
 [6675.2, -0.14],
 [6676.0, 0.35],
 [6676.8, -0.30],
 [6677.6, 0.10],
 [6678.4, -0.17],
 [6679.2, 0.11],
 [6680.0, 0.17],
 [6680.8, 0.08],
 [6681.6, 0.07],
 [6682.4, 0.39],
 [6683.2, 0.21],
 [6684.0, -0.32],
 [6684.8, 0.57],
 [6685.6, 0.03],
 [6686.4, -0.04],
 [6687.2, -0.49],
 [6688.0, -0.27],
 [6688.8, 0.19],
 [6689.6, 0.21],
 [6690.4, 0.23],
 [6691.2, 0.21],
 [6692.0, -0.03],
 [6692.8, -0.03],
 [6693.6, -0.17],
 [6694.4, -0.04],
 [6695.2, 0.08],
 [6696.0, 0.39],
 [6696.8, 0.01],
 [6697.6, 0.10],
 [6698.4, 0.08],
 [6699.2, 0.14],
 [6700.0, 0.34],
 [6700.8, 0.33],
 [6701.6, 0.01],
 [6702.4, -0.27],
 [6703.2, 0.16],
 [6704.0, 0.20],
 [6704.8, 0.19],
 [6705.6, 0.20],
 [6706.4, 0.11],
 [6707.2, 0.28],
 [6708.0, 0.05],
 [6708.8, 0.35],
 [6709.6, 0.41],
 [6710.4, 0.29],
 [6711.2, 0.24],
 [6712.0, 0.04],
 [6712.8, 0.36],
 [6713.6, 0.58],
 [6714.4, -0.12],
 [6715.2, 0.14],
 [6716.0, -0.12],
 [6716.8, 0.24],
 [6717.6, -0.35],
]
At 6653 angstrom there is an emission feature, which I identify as [O II] 3727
